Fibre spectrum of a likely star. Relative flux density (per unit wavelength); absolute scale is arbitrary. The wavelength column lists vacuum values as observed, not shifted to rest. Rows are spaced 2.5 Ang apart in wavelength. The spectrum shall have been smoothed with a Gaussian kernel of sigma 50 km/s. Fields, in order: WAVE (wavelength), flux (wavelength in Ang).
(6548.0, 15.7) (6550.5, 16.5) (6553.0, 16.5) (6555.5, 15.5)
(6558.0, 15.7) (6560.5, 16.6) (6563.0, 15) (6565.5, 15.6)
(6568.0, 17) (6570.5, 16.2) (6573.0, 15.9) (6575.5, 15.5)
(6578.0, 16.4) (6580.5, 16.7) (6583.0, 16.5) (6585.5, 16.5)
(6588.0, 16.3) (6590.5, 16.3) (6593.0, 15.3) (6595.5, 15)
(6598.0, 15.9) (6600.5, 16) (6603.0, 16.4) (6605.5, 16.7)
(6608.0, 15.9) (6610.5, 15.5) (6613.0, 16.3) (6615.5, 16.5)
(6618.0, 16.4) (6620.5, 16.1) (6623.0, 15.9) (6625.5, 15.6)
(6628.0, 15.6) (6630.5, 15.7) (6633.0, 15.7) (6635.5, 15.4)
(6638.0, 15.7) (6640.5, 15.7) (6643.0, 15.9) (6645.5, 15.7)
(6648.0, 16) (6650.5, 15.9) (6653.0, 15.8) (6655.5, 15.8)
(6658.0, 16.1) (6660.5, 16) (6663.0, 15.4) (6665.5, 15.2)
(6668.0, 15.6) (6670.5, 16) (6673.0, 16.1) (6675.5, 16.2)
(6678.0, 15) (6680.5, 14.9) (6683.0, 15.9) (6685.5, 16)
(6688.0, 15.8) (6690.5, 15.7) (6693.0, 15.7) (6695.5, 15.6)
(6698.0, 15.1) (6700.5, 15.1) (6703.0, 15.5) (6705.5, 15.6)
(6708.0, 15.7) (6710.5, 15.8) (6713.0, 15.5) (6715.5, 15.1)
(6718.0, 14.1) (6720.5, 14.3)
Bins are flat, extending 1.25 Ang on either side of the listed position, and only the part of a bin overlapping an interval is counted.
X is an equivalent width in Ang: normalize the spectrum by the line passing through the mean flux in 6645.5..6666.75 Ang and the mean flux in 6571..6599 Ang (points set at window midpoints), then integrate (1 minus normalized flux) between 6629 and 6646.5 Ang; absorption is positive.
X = 0.2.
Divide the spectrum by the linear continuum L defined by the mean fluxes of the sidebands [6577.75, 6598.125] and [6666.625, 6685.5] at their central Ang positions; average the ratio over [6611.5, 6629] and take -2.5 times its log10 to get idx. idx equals -0.007 mag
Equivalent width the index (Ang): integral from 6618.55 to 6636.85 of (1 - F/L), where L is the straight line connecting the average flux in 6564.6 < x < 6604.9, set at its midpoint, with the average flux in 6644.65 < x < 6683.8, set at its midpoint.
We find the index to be 0.2 Ang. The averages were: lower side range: 16.1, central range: 15.7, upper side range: 15.7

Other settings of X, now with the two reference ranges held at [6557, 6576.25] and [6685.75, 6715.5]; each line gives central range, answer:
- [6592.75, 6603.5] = 0.1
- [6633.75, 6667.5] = -0.1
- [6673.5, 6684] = 0.1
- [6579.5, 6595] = -0.3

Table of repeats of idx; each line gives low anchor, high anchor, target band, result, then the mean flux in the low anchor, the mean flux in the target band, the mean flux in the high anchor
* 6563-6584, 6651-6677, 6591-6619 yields 0.00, 16.1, 16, 15.8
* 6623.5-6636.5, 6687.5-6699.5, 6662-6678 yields -0.01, 15.6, 15.7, 15.6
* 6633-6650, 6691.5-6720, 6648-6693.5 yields -0.01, 15.7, 15.7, 15.3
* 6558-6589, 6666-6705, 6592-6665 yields 0.00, 16.2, 15.9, 15.6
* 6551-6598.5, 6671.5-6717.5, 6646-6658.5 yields -0.01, 16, 15.9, 15.6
